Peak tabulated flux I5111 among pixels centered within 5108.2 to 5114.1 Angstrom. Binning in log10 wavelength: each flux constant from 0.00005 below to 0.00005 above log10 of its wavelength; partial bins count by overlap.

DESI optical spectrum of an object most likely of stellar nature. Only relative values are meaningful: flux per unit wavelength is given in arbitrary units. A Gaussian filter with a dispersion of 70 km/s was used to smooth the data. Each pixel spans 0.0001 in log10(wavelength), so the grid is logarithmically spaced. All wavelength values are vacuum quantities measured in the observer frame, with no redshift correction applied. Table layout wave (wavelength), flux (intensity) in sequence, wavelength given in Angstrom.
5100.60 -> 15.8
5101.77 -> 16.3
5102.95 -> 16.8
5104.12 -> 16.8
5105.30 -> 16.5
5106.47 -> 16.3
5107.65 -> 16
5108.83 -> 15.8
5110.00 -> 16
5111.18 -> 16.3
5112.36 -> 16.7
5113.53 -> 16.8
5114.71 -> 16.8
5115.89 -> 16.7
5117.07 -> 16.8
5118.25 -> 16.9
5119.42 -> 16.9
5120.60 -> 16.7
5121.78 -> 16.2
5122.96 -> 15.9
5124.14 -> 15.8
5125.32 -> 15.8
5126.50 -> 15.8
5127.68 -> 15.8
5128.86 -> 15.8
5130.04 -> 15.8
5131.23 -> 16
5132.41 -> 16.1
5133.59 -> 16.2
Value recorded 16.8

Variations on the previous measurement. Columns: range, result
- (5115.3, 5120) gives 16.9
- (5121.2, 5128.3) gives 16.2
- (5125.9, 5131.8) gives 16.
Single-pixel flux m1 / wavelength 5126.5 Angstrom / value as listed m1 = 15.8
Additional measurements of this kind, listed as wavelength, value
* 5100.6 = 15.8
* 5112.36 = 16.7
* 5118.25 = 16.9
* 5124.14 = 15.8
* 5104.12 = 16.8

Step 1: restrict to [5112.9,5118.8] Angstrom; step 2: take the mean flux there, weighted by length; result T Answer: 16.8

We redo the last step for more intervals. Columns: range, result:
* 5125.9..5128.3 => 15.8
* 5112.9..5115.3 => 16.8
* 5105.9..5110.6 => 16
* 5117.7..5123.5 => 16.5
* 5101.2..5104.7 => 16.6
